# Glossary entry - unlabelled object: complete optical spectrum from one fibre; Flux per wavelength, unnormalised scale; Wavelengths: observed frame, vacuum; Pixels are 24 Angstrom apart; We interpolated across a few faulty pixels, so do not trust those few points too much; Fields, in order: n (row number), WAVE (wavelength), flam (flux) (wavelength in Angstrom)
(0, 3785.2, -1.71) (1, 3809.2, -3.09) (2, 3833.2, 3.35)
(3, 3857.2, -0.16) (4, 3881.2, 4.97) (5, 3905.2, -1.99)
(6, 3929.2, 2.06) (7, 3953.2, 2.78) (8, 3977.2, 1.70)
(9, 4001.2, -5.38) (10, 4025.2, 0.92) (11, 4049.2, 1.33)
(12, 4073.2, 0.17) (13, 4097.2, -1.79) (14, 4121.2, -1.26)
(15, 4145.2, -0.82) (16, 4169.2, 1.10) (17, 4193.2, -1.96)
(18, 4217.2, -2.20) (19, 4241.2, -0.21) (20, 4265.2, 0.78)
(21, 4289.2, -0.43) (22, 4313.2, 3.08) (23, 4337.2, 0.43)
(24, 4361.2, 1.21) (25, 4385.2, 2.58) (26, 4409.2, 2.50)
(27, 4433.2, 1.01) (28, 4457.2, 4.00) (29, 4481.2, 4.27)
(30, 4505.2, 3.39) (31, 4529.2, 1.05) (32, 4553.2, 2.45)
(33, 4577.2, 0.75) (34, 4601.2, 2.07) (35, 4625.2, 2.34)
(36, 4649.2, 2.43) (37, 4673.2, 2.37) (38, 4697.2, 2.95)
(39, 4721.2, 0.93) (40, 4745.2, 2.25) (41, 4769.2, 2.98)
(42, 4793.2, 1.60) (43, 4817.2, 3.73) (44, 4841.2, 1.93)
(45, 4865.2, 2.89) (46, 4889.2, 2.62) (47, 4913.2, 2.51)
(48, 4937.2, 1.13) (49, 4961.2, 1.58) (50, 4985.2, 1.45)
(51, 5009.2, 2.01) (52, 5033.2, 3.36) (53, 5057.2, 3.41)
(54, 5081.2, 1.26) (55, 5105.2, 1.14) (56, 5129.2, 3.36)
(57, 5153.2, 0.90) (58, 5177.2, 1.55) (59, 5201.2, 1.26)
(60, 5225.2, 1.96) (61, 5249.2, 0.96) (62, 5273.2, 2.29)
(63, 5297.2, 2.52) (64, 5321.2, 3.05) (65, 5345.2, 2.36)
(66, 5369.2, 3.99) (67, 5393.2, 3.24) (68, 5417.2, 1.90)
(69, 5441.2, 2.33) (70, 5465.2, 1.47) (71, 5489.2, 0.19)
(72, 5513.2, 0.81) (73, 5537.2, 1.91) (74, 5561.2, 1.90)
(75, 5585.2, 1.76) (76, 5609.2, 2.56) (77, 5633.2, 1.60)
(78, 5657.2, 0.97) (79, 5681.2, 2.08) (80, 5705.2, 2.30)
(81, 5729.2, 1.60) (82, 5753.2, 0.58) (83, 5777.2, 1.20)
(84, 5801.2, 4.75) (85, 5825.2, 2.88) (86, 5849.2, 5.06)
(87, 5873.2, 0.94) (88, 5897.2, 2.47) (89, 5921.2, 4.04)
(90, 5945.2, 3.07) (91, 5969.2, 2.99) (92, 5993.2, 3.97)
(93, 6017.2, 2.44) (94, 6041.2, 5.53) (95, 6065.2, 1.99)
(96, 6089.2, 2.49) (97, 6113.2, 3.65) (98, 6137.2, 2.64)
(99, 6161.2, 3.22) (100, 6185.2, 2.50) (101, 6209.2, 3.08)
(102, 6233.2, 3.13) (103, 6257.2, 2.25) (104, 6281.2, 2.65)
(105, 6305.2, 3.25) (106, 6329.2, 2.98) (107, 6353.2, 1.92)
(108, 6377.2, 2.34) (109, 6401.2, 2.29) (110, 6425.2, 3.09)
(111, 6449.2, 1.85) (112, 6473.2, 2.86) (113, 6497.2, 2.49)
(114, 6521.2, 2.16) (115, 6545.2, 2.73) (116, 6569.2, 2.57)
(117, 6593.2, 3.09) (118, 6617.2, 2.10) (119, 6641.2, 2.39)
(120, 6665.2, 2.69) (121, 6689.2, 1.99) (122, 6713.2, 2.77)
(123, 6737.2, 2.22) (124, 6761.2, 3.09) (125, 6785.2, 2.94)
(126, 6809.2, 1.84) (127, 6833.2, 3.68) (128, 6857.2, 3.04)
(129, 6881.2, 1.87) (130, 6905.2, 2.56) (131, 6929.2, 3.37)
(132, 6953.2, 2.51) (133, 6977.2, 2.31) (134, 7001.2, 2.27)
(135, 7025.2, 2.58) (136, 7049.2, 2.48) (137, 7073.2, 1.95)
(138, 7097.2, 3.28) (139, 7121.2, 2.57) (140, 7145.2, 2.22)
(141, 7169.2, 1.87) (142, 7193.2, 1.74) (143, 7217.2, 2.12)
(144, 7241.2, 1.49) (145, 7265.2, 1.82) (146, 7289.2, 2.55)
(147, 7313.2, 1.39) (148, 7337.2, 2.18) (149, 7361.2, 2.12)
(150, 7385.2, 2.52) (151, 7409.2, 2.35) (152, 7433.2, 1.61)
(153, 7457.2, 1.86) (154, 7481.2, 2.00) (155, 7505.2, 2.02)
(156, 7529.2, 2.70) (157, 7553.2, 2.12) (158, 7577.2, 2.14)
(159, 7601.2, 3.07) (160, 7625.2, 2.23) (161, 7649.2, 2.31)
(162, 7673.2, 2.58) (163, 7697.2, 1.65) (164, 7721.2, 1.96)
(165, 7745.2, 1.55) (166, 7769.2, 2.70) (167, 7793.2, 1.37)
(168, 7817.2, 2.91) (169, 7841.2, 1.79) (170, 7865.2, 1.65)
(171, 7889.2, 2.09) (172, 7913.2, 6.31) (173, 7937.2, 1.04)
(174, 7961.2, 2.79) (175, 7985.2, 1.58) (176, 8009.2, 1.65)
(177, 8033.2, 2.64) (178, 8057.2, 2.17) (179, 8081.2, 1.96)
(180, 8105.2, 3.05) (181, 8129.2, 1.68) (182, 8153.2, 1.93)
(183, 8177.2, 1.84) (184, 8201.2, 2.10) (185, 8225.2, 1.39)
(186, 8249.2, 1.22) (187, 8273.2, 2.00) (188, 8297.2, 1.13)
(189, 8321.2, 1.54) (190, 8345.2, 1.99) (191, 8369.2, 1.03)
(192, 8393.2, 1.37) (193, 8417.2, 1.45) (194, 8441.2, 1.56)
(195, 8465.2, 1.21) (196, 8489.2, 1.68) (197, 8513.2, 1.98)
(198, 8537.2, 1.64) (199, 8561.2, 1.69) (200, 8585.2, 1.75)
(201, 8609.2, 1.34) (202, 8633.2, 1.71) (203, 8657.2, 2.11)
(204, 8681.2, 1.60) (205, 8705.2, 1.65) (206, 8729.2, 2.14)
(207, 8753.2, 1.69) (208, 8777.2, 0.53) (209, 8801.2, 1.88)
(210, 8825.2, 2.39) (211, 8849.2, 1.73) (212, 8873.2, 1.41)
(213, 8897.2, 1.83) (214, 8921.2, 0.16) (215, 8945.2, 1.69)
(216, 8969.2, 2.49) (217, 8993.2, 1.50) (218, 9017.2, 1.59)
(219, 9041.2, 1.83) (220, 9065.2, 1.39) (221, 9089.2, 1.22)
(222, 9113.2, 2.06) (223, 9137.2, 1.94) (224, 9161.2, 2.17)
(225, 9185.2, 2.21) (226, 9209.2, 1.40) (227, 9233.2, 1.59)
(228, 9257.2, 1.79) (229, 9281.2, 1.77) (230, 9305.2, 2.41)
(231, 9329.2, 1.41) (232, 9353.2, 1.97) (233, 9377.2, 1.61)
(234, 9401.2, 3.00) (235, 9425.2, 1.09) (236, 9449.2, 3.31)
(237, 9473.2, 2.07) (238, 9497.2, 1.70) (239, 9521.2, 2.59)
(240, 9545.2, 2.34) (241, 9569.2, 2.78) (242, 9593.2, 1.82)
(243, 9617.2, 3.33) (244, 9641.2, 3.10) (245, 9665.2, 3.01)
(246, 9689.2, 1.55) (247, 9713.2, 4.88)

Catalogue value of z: 0.20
